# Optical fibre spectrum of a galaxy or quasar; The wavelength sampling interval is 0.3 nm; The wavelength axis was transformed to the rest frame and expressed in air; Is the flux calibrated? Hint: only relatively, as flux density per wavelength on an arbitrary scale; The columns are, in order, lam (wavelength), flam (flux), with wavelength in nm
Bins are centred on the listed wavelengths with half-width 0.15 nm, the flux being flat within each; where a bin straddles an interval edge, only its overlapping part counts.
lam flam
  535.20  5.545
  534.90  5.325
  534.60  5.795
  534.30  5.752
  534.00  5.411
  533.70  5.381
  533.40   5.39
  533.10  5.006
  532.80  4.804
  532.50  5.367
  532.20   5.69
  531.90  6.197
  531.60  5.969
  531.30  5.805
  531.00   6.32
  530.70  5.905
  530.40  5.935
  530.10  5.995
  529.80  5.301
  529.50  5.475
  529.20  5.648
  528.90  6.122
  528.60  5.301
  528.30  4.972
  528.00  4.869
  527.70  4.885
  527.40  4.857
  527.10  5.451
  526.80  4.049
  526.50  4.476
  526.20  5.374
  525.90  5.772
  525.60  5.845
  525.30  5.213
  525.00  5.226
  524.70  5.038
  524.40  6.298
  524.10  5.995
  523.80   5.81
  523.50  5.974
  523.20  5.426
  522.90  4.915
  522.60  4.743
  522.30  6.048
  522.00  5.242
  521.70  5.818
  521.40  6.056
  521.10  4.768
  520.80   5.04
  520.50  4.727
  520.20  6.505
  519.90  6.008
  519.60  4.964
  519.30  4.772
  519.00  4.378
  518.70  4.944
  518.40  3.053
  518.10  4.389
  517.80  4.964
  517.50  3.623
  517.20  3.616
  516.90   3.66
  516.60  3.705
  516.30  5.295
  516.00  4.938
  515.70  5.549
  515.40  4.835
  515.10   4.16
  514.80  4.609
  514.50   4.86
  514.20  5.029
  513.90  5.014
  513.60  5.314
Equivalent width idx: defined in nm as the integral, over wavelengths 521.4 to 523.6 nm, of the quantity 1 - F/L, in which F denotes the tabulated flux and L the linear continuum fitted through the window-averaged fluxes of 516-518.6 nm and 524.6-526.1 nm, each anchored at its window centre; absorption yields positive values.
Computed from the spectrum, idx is -0.23 nm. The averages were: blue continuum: 4.11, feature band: 5.48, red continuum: 5.43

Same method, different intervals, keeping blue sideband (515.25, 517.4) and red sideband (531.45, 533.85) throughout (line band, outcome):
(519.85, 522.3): -0.387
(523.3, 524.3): -0.198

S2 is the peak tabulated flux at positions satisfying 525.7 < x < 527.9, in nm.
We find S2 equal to 5.772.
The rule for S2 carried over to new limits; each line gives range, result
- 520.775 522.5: 6.056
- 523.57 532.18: 6.32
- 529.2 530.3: 5.995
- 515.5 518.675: 5.549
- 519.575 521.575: 6.505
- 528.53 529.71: 6.122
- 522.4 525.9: 6.298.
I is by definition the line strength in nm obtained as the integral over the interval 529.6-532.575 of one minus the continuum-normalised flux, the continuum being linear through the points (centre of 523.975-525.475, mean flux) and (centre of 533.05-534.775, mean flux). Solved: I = -0.19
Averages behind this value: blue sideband 5.55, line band 5.85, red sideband 5.48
